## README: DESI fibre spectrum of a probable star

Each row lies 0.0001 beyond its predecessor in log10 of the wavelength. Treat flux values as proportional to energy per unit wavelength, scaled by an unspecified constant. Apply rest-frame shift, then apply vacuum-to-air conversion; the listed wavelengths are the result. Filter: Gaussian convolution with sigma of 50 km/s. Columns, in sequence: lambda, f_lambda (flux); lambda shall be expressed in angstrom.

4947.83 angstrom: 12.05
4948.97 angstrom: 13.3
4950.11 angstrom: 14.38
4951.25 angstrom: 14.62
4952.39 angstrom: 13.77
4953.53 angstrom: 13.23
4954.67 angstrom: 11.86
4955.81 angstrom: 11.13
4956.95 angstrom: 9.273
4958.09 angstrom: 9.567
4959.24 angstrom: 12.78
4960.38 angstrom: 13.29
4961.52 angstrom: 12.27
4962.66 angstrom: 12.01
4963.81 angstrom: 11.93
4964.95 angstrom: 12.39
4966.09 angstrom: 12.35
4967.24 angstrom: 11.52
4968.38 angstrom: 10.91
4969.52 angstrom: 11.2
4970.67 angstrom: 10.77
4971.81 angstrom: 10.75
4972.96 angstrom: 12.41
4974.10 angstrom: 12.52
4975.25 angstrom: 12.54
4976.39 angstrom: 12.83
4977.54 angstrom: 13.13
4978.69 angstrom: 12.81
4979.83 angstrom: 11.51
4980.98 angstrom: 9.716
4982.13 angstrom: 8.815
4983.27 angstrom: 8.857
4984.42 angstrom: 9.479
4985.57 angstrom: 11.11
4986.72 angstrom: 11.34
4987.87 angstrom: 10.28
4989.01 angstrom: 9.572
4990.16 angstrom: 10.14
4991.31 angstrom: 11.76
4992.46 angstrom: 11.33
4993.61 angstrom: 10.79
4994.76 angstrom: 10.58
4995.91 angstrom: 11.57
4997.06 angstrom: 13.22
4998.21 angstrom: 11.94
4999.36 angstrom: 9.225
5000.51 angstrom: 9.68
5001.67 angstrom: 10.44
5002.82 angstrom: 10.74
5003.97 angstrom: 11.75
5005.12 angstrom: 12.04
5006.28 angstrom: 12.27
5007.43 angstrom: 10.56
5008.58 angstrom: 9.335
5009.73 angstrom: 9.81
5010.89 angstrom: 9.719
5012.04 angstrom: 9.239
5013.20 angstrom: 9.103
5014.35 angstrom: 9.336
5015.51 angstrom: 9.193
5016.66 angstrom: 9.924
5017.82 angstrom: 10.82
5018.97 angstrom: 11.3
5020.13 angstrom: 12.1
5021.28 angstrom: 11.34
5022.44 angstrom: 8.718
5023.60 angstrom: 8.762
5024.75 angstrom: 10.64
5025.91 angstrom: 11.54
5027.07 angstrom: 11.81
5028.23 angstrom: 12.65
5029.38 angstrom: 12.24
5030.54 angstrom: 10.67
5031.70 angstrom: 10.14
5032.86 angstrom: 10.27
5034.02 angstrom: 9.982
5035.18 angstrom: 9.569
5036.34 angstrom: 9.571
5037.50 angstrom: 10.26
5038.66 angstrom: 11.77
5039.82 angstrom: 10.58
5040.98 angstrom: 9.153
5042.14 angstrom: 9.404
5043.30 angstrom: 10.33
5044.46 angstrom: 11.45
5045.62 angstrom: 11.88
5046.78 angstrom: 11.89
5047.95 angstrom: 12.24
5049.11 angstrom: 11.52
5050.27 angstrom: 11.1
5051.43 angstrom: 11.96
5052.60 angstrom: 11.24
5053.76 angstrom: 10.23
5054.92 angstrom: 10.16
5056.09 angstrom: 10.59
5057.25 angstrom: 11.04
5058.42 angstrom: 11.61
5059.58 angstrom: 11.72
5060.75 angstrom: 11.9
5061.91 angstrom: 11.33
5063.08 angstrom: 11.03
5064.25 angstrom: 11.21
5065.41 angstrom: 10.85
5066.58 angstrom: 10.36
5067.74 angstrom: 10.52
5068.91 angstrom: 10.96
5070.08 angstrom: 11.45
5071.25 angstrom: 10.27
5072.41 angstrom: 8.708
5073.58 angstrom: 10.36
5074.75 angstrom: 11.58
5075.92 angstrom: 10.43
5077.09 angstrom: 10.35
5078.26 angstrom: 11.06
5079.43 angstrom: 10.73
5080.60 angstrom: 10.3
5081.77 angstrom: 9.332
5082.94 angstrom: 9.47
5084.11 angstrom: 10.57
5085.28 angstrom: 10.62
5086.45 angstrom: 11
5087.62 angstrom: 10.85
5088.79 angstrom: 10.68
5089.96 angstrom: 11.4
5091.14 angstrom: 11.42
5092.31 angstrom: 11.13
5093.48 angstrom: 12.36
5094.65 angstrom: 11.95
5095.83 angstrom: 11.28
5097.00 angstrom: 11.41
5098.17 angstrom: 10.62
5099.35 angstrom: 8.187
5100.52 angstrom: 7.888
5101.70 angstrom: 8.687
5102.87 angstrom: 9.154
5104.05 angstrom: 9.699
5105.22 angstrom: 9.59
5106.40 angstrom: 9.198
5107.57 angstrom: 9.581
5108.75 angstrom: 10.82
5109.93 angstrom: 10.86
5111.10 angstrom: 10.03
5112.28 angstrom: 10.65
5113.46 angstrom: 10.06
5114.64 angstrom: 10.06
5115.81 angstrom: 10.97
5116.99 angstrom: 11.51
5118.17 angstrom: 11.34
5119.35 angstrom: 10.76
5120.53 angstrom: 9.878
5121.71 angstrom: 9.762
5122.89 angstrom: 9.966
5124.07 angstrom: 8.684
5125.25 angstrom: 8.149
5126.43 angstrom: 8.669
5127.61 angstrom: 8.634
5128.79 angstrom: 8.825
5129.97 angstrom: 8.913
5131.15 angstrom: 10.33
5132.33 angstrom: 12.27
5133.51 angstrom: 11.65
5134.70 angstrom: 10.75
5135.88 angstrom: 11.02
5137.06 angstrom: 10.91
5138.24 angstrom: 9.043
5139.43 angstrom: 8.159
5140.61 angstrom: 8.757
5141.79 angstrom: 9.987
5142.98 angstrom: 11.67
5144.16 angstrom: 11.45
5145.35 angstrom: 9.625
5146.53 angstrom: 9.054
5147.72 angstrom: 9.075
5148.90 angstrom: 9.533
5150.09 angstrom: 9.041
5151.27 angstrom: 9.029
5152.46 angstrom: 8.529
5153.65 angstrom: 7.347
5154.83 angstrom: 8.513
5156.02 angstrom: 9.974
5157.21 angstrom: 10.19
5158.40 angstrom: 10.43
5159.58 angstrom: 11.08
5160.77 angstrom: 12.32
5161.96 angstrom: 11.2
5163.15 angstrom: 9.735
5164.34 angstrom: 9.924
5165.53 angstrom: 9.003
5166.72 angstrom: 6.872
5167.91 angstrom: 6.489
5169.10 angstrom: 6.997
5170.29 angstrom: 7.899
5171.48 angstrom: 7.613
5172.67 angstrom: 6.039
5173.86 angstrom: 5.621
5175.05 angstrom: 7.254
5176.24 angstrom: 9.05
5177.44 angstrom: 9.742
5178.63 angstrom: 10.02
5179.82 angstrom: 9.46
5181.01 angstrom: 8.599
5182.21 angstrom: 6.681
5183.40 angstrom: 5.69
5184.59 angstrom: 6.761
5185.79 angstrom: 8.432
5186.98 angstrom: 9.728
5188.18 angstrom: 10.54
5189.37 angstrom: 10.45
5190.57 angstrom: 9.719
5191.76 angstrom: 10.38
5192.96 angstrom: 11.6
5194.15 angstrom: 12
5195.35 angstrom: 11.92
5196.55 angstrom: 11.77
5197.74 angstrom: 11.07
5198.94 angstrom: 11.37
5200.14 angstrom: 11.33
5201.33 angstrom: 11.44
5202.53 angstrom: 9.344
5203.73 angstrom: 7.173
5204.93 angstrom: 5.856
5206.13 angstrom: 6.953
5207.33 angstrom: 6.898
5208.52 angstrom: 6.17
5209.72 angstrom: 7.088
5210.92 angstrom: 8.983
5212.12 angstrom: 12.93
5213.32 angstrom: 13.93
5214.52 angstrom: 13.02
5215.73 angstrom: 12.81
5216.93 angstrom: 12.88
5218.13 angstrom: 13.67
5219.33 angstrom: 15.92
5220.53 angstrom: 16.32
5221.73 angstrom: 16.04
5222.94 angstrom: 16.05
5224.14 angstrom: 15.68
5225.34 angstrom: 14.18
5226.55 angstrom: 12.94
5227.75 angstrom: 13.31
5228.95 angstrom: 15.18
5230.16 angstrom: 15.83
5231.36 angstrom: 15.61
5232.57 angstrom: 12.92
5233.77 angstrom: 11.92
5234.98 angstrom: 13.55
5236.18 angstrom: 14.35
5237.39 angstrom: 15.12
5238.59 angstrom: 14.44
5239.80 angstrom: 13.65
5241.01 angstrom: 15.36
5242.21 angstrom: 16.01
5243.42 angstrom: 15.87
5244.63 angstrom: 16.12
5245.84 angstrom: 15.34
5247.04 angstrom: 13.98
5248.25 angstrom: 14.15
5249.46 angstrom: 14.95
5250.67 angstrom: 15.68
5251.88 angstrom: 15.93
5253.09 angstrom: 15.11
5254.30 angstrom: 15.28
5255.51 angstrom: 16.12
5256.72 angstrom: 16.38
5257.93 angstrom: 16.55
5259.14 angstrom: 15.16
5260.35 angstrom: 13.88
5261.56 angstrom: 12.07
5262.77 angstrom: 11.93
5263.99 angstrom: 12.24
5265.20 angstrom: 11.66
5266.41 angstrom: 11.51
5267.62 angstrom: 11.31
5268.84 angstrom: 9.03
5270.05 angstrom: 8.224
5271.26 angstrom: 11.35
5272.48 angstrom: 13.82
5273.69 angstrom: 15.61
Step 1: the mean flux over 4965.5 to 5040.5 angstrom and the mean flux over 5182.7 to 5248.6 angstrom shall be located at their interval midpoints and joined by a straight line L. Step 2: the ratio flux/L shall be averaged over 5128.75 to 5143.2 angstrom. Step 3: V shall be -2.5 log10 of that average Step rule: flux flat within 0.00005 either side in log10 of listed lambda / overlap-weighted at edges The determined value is 0.15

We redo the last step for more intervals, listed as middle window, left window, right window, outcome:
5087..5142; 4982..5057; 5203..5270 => 0.16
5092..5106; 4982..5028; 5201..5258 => 0.16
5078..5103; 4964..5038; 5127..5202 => -0.04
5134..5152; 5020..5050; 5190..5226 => 0.15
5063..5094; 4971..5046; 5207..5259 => 0.11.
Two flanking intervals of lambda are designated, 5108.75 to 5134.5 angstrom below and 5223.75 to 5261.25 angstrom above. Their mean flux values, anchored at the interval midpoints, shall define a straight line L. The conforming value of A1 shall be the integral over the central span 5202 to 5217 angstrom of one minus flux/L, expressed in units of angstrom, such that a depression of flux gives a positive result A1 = 4.59 angstrom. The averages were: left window 10.1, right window 14.8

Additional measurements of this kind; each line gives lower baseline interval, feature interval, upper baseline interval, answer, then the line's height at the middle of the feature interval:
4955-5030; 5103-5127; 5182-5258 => 3.75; 11.9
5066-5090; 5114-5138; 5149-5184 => -1.63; 9.5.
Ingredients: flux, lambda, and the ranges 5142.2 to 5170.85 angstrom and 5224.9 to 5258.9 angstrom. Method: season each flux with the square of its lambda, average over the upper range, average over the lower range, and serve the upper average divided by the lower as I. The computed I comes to 1.6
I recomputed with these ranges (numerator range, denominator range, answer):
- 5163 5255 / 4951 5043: 1.14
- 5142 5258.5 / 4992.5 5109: 1.14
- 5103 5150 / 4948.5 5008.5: 0.92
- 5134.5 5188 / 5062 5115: 0.89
